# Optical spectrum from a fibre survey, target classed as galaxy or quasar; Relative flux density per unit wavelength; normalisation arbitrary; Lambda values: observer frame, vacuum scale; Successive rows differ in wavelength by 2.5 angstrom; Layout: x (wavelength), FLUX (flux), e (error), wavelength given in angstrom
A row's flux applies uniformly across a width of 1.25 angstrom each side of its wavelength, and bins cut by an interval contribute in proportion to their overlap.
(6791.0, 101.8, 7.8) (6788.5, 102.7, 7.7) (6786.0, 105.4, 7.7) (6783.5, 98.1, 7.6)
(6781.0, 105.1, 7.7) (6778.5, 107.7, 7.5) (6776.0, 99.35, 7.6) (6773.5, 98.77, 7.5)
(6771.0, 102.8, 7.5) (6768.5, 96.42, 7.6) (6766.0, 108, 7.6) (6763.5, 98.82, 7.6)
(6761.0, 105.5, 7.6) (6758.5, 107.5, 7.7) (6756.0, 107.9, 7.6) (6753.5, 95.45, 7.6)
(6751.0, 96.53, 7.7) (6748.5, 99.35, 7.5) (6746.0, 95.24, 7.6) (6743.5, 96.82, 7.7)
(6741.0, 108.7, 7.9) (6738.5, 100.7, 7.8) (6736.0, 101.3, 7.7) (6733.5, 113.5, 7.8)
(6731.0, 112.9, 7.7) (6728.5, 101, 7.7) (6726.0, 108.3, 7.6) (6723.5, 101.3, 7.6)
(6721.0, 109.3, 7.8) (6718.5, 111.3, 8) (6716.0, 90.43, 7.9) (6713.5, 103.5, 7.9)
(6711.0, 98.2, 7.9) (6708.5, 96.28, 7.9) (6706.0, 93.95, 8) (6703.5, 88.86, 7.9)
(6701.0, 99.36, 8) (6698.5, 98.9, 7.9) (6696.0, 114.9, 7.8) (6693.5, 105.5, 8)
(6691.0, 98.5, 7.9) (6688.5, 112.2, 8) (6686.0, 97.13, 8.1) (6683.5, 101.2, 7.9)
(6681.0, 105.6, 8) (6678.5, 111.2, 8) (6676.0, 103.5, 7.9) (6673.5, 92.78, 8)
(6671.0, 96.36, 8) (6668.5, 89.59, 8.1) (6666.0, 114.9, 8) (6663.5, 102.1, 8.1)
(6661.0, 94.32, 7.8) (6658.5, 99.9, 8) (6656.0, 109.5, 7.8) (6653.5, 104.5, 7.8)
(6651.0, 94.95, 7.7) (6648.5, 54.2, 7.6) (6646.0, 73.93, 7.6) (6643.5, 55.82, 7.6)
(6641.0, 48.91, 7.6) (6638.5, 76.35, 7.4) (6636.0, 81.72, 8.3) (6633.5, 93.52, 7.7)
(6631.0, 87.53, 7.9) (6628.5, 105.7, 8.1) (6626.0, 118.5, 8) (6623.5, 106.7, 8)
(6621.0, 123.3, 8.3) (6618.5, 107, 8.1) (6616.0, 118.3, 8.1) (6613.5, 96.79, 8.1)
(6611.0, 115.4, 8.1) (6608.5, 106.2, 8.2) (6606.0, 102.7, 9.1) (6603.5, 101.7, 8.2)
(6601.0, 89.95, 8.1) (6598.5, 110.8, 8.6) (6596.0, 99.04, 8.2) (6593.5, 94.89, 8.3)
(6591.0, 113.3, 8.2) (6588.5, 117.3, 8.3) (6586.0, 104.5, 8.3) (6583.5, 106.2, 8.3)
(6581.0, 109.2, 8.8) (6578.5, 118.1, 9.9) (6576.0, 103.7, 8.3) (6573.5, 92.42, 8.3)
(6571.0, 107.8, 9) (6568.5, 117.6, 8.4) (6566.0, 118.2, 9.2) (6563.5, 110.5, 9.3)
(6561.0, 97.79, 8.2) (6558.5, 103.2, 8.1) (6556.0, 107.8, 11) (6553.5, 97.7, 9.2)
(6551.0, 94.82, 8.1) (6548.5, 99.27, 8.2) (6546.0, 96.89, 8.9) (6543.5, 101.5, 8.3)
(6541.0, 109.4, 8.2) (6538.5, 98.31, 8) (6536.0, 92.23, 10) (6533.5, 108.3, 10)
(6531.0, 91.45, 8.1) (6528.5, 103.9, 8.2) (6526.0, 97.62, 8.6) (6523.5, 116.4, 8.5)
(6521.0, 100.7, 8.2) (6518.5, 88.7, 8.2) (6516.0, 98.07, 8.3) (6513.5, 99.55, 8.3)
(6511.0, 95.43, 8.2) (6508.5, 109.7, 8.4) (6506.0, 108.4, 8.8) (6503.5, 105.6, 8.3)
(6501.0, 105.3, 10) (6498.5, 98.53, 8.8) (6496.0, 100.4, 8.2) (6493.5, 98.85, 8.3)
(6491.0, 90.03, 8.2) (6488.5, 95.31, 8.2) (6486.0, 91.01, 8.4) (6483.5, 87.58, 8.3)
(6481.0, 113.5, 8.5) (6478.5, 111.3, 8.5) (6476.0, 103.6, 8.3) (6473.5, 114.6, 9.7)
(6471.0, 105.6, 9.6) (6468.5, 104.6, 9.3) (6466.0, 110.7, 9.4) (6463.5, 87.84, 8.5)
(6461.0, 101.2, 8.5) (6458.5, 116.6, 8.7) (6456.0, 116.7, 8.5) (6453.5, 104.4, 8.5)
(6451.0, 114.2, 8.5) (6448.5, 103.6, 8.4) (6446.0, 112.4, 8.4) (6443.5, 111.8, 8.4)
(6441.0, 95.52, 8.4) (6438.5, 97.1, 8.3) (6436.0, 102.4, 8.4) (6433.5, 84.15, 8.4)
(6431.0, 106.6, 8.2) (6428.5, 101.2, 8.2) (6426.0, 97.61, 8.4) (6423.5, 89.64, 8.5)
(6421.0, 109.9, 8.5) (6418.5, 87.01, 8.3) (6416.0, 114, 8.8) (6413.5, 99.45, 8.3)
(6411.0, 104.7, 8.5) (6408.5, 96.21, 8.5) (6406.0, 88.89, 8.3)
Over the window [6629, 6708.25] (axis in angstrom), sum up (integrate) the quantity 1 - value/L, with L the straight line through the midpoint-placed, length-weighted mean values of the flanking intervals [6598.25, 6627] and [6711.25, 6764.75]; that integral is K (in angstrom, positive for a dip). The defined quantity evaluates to 8.9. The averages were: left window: 108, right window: 103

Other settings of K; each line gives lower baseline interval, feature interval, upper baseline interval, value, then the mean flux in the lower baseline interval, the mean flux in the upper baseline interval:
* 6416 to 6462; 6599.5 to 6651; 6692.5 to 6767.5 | 4.7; 103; 102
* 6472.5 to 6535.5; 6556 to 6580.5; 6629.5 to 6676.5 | -3.1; 101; 88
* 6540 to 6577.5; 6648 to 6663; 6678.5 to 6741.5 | 1.2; 104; 103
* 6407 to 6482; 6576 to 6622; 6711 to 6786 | -1.8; 104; 103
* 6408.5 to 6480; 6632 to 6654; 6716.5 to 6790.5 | 6.0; 104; 103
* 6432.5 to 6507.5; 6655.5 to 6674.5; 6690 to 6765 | 0.5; 103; 102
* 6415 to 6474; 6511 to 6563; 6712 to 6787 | 1.6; 104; 103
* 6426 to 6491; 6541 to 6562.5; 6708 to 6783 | 0.5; 103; 103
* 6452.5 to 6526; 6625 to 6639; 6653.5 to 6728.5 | 1.0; 103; 102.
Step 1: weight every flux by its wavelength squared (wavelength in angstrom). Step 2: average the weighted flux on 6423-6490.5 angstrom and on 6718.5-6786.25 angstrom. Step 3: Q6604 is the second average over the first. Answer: 1.10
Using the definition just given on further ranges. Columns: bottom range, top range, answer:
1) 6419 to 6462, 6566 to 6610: 1.07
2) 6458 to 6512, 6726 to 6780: 1.09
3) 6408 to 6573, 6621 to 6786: 1.03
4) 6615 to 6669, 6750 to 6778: 1.13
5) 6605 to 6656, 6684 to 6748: 1.12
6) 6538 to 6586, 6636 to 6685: 0.89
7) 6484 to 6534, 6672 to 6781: 1.09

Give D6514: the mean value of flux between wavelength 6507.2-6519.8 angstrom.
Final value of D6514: 98.3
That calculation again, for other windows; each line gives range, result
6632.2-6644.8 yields 71.3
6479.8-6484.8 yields 100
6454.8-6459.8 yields 116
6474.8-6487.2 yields 101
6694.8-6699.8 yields 107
